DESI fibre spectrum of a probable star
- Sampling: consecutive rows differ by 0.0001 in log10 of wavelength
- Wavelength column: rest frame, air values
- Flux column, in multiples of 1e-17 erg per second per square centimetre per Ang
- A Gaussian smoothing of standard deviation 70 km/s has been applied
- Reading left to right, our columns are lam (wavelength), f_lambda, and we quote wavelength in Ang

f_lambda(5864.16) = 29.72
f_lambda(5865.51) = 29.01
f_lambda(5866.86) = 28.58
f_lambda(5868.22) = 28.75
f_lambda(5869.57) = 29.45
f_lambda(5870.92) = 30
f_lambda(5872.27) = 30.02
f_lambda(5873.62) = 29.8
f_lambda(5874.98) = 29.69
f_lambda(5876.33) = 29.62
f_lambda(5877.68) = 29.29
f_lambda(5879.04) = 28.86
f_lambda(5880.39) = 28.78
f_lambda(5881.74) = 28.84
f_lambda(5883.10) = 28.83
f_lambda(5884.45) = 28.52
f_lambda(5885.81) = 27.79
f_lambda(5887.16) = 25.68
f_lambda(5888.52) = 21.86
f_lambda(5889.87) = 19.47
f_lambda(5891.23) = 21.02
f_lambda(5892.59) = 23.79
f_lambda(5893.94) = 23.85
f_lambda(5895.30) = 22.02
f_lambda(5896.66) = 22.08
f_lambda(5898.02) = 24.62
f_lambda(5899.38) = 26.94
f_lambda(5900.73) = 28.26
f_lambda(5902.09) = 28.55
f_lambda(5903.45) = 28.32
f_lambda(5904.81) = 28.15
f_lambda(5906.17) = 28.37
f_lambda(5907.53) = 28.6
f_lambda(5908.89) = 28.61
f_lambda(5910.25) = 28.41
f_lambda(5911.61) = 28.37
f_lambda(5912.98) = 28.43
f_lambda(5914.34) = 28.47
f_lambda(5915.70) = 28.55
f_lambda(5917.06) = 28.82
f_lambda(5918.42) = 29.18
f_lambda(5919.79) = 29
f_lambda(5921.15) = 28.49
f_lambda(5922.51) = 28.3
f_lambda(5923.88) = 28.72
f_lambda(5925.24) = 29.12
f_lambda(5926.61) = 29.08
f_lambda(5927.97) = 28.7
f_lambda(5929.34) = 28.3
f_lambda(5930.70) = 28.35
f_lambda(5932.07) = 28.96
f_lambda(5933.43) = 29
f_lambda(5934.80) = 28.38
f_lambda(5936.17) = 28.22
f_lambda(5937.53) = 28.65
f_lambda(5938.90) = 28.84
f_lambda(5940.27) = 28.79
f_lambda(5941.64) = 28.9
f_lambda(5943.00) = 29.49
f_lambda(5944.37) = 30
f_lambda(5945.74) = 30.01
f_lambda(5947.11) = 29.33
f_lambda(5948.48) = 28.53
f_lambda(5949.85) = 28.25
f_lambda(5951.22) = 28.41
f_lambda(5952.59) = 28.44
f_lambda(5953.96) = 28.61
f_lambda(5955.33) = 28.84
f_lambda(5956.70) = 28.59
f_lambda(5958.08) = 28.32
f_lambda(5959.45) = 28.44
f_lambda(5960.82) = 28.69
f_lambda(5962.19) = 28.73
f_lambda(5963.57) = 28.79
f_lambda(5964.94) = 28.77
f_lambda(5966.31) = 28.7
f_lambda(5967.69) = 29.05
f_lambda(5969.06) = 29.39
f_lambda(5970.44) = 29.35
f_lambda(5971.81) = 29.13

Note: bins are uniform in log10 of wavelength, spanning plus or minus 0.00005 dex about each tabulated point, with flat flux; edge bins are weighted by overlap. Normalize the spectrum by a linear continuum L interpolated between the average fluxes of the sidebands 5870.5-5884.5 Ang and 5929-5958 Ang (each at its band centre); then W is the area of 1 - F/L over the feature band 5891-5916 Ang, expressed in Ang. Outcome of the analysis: 2.1 Ang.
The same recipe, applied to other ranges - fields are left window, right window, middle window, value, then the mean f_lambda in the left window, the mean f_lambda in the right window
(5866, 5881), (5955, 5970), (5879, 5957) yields 3.54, 29.3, 28.8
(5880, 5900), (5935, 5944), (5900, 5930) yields -1.92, 24.9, 28.8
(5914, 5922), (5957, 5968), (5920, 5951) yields -0.11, 28.8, 28.7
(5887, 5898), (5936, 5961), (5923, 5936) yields -1.00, 22.4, 28.8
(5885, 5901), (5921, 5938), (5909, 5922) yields -0.88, 23.9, 28.6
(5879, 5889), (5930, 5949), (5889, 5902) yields 1.87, 27.4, 29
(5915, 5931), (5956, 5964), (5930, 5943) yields -0.02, 28.7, 28.6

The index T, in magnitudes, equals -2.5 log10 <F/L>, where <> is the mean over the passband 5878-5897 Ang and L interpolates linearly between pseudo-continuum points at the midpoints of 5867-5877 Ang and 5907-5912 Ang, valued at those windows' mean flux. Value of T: 0.16 mag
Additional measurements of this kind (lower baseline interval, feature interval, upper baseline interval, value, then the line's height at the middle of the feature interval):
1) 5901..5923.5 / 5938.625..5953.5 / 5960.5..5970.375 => -0.01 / 28.8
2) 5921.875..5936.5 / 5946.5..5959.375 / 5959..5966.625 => 0.00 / 28.7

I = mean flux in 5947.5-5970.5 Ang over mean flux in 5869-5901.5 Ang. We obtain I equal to 1.08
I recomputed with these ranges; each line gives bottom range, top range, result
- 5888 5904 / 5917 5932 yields 1.19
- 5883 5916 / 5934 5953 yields 1.10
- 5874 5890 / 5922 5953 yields 1.04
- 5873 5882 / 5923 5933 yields 0.98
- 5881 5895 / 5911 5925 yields 1.15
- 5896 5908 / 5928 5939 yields 1.06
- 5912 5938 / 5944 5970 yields 1.01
